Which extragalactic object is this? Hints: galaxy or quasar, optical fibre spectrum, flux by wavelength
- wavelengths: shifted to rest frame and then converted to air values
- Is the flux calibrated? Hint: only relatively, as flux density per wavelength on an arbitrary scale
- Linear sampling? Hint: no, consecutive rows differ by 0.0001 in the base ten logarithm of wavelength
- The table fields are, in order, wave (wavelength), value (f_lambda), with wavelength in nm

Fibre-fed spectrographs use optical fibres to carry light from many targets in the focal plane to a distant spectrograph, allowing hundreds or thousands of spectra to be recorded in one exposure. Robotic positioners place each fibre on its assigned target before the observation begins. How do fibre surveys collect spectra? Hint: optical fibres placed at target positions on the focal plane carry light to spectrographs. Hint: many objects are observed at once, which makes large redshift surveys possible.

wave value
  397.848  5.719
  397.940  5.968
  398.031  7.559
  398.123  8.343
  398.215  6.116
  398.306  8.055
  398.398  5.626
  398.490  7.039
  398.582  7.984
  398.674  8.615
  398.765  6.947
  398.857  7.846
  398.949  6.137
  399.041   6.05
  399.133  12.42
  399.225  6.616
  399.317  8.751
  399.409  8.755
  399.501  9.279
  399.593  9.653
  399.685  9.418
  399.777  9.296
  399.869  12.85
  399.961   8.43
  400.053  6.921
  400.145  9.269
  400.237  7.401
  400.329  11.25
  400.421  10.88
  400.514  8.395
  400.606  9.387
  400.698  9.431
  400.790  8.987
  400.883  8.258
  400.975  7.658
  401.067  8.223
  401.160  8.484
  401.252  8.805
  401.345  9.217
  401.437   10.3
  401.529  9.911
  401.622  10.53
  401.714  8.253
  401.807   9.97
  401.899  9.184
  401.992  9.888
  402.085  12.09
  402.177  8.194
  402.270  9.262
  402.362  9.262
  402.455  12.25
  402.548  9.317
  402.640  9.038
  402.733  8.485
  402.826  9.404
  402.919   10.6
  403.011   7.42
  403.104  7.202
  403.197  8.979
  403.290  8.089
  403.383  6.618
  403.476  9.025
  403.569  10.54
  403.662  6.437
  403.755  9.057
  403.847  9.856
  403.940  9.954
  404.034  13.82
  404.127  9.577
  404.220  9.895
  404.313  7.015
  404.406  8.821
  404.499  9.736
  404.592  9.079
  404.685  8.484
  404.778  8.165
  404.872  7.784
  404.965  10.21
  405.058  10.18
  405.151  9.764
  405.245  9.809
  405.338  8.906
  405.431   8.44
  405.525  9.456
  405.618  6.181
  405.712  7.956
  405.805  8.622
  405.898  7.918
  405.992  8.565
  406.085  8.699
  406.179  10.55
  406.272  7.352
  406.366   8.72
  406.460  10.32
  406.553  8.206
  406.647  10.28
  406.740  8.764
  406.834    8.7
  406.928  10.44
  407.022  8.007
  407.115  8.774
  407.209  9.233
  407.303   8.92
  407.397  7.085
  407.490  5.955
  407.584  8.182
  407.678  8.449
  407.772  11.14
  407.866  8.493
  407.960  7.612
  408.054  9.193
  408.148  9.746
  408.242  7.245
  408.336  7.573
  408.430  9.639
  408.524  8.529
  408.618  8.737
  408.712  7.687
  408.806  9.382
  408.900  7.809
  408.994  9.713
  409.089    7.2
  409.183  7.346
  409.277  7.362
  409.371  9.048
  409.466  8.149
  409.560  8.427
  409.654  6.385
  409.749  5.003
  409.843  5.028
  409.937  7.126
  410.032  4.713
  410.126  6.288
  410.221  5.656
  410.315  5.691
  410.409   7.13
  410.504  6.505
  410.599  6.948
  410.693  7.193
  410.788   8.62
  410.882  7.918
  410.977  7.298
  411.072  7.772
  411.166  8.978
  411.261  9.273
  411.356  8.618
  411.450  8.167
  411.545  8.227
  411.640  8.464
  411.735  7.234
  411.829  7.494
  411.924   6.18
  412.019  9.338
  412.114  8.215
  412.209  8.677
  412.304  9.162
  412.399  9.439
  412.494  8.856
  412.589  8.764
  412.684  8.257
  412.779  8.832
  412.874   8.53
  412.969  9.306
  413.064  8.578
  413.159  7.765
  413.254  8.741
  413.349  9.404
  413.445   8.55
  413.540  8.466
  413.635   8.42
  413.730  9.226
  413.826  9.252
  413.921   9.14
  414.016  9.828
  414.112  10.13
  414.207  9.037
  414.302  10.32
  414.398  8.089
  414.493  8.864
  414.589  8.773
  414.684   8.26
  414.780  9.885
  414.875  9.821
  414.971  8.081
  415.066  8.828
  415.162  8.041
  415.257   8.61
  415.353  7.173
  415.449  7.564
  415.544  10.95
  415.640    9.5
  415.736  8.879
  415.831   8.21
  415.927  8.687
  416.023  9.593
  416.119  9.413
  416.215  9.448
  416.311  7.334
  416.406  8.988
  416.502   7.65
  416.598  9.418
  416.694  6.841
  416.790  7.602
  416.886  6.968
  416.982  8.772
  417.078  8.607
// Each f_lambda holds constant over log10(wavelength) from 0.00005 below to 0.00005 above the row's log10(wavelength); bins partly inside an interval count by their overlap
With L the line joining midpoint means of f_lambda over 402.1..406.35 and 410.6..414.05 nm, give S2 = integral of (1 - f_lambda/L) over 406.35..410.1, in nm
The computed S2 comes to 0.24 nm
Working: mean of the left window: 9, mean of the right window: 8.48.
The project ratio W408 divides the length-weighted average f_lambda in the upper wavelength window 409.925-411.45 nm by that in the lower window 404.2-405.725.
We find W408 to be 0.8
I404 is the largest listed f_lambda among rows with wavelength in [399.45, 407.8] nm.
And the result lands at 13.82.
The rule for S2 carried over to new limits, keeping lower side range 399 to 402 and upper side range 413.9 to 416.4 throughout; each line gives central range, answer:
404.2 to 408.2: 0.13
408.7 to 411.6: 0.51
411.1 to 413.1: 0.11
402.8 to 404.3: 0.00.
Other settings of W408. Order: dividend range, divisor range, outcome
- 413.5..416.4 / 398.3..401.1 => 1.04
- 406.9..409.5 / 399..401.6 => 0.93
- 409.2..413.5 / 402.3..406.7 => 0.87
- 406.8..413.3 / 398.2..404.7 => 0.90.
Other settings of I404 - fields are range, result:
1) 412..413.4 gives 9.439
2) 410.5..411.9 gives 9.273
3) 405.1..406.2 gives 10.55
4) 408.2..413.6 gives 9.713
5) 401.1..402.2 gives 12.09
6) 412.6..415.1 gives 10.32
